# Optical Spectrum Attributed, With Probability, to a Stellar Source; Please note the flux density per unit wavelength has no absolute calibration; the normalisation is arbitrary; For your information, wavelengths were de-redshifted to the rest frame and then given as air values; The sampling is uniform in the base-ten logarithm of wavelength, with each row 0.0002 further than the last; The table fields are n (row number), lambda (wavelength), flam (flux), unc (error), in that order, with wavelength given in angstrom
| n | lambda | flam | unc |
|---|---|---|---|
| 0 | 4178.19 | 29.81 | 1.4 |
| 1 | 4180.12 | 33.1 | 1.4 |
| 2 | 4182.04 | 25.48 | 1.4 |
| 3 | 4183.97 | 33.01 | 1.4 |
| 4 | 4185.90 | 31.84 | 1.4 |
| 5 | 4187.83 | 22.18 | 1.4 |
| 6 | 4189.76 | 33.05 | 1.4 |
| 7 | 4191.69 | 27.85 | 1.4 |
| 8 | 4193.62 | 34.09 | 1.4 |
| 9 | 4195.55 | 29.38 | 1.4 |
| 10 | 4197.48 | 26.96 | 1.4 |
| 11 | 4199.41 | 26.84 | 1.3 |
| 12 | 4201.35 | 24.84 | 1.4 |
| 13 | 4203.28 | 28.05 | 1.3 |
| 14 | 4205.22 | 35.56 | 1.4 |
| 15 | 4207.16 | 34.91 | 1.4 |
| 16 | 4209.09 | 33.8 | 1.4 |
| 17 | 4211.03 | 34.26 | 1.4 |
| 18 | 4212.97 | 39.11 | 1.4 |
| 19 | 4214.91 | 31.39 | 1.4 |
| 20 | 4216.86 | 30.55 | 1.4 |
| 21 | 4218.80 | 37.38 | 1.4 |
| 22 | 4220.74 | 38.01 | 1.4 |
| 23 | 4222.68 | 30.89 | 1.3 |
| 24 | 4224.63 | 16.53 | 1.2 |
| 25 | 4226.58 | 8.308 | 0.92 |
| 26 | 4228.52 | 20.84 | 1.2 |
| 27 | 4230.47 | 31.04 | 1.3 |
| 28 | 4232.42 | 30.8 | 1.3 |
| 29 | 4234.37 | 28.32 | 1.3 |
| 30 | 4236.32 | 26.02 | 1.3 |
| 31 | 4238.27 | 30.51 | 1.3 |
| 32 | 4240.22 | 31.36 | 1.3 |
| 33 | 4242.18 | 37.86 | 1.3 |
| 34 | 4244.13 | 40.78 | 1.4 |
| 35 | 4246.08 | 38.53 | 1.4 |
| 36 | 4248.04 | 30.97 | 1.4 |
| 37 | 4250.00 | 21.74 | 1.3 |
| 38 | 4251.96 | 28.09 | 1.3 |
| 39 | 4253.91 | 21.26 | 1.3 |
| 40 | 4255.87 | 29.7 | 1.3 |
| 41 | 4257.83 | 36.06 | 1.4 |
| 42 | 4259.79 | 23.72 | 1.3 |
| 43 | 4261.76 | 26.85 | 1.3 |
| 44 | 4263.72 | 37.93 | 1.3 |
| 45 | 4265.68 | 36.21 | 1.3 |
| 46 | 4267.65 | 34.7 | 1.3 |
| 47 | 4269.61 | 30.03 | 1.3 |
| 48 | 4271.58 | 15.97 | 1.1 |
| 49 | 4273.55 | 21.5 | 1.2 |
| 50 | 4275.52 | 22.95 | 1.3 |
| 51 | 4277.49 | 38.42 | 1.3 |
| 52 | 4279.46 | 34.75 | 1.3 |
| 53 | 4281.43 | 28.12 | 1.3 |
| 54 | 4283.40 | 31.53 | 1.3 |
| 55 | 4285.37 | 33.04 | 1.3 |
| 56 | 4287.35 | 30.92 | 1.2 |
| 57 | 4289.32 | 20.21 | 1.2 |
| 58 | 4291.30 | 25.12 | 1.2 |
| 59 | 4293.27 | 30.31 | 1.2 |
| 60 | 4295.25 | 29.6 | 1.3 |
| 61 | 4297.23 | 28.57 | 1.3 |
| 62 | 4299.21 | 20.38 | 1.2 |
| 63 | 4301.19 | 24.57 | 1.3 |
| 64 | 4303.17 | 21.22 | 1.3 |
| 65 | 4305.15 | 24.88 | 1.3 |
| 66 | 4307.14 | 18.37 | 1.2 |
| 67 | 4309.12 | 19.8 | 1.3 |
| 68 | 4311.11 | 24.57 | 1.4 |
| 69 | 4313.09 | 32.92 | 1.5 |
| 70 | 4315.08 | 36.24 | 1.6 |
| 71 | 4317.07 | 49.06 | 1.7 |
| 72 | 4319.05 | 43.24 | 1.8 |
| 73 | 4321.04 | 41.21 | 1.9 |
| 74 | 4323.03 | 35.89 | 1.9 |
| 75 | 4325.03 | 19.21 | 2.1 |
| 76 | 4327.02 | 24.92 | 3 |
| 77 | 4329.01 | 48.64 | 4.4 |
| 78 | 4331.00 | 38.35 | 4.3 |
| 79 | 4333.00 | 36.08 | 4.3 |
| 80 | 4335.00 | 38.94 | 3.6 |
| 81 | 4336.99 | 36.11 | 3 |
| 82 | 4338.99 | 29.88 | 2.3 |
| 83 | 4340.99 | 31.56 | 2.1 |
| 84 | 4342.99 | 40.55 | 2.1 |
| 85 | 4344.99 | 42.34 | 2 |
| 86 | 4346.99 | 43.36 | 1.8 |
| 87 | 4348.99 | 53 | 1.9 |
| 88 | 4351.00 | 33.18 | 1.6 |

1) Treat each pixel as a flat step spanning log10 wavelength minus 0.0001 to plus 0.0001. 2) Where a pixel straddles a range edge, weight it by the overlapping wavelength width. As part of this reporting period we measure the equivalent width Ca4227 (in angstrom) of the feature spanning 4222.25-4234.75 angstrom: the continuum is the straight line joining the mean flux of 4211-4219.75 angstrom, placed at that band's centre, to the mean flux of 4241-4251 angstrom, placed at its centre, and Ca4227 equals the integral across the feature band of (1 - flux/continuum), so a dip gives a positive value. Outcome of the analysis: 3.99 angstrom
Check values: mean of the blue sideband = 34.5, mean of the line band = 23.3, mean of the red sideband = 33.9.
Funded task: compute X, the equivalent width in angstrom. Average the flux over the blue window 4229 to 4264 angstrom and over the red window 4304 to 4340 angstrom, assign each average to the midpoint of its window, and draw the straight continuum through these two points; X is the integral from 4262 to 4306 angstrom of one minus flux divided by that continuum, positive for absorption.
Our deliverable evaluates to 4.9 angstrom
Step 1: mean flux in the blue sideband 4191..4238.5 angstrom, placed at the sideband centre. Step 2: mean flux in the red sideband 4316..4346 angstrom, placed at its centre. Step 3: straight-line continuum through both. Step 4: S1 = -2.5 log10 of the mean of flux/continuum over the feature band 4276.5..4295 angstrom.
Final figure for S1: 0.129 mag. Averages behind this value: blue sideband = 29.4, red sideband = 37.1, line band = 30.2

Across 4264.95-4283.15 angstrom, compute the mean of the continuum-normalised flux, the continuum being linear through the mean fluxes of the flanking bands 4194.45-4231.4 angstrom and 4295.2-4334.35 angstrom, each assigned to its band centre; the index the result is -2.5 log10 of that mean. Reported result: 0.04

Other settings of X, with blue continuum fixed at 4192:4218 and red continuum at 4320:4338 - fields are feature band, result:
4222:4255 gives 4.8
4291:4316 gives 6.3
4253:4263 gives 1.6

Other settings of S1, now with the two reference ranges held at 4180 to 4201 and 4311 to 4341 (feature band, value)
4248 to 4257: 0.23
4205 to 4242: 0.03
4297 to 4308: 0.46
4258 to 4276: 0.17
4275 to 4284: 0.07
